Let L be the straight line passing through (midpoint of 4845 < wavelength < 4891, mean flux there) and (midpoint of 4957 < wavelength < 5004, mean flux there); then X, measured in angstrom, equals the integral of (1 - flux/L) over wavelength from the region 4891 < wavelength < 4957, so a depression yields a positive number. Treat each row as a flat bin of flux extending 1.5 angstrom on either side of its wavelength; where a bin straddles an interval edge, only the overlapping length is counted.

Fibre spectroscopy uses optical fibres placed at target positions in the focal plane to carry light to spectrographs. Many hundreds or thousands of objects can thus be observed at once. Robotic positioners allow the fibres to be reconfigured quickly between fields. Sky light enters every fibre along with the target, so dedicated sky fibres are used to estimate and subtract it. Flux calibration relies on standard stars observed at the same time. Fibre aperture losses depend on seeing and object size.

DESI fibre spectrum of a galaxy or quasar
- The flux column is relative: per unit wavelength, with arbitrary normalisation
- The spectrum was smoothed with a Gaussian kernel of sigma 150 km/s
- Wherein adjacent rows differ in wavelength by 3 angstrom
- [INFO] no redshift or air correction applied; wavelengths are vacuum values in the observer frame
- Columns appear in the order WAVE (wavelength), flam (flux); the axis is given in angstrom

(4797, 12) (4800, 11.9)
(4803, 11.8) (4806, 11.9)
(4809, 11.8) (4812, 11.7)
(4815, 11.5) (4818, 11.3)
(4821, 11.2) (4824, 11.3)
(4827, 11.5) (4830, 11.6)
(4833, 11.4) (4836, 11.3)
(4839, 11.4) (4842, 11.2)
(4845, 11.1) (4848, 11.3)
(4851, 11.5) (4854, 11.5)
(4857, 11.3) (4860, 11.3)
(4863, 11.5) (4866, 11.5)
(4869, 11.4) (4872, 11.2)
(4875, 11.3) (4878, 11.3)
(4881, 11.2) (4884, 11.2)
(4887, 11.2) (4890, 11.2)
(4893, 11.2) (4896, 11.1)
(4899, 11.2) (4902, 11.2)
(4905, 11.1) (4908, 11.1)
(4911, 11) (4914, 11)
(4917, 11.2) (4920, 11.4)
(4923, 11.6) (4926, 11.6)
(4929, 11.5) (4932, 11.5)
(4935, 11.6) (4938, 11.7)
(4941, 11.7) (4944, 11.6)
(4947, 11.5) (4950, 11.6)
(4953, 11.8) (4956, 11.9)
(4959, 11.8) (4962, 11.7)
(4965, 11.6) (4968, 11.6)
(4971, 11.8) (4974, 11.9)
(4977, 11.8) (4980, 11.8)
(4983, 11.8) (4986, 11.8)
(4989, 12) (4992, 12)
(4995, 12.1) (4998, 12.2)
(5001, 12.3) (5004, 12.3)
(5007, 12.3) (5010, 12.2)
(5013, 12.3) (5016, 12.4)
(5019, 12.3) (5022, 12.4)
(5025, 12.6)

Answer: 1.1 angstrom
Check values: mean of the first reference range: 11.3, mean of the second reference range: 11.9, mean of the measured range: 11.4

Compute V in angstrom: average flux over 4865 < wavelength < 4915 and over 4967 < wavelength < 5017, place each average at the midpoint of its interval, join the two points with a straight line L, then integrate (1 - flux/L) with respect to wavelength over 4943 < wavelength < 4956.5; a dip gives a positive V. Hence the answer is 0.0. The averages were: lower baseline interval 11.2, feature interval 11.7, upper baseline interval 12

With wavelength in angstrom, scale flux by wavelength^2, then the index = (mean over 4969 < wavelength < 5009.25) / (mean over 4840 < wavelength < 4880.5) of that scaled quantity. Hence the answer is 1.12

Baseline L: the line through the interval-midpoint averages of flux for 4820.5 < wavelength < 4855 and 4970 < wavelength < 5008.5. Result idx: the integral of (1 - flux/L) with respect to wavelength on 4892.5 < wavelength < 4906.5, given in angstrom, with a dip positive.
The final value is 0.6 angstrom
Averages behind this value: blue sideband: 11.4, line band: 11.2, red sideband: 12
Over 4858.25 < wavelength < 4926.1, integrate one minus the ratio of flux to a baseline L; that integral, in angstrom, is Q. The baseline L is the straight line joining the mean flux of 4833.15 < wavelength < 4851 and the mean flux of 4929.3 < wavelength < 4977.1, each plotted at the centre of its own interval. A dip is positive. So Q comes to 1.3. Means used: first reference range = 11.3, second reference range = 11.7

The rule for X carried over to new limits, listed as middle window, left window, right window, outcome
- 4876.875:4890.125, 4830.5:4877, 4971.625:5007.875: 0.3 angstrom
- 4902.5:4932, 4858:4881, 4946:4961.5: 0.7 angstrom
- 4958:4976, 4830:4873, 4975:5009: 0.3 angstrom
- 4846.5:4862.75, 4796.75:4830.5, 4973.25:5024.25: 0.5 angstrom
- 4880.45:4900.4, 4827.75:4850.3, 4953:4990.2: 0.6 angstrom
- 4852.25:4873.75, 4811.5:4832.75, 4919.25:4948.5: 0.2 angstrom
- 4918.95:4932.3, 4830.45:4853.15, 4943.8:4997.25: 0.1 angstrom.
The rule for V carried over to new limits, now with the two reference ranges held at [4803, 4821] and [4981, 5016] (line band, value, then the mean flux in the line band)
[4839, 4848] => 0.4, 11.2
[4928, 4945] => 0.5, 11.6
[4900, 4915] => 1.0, 11.1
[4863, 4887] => 1.0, 11.3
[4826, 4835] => 0.1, 11.5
